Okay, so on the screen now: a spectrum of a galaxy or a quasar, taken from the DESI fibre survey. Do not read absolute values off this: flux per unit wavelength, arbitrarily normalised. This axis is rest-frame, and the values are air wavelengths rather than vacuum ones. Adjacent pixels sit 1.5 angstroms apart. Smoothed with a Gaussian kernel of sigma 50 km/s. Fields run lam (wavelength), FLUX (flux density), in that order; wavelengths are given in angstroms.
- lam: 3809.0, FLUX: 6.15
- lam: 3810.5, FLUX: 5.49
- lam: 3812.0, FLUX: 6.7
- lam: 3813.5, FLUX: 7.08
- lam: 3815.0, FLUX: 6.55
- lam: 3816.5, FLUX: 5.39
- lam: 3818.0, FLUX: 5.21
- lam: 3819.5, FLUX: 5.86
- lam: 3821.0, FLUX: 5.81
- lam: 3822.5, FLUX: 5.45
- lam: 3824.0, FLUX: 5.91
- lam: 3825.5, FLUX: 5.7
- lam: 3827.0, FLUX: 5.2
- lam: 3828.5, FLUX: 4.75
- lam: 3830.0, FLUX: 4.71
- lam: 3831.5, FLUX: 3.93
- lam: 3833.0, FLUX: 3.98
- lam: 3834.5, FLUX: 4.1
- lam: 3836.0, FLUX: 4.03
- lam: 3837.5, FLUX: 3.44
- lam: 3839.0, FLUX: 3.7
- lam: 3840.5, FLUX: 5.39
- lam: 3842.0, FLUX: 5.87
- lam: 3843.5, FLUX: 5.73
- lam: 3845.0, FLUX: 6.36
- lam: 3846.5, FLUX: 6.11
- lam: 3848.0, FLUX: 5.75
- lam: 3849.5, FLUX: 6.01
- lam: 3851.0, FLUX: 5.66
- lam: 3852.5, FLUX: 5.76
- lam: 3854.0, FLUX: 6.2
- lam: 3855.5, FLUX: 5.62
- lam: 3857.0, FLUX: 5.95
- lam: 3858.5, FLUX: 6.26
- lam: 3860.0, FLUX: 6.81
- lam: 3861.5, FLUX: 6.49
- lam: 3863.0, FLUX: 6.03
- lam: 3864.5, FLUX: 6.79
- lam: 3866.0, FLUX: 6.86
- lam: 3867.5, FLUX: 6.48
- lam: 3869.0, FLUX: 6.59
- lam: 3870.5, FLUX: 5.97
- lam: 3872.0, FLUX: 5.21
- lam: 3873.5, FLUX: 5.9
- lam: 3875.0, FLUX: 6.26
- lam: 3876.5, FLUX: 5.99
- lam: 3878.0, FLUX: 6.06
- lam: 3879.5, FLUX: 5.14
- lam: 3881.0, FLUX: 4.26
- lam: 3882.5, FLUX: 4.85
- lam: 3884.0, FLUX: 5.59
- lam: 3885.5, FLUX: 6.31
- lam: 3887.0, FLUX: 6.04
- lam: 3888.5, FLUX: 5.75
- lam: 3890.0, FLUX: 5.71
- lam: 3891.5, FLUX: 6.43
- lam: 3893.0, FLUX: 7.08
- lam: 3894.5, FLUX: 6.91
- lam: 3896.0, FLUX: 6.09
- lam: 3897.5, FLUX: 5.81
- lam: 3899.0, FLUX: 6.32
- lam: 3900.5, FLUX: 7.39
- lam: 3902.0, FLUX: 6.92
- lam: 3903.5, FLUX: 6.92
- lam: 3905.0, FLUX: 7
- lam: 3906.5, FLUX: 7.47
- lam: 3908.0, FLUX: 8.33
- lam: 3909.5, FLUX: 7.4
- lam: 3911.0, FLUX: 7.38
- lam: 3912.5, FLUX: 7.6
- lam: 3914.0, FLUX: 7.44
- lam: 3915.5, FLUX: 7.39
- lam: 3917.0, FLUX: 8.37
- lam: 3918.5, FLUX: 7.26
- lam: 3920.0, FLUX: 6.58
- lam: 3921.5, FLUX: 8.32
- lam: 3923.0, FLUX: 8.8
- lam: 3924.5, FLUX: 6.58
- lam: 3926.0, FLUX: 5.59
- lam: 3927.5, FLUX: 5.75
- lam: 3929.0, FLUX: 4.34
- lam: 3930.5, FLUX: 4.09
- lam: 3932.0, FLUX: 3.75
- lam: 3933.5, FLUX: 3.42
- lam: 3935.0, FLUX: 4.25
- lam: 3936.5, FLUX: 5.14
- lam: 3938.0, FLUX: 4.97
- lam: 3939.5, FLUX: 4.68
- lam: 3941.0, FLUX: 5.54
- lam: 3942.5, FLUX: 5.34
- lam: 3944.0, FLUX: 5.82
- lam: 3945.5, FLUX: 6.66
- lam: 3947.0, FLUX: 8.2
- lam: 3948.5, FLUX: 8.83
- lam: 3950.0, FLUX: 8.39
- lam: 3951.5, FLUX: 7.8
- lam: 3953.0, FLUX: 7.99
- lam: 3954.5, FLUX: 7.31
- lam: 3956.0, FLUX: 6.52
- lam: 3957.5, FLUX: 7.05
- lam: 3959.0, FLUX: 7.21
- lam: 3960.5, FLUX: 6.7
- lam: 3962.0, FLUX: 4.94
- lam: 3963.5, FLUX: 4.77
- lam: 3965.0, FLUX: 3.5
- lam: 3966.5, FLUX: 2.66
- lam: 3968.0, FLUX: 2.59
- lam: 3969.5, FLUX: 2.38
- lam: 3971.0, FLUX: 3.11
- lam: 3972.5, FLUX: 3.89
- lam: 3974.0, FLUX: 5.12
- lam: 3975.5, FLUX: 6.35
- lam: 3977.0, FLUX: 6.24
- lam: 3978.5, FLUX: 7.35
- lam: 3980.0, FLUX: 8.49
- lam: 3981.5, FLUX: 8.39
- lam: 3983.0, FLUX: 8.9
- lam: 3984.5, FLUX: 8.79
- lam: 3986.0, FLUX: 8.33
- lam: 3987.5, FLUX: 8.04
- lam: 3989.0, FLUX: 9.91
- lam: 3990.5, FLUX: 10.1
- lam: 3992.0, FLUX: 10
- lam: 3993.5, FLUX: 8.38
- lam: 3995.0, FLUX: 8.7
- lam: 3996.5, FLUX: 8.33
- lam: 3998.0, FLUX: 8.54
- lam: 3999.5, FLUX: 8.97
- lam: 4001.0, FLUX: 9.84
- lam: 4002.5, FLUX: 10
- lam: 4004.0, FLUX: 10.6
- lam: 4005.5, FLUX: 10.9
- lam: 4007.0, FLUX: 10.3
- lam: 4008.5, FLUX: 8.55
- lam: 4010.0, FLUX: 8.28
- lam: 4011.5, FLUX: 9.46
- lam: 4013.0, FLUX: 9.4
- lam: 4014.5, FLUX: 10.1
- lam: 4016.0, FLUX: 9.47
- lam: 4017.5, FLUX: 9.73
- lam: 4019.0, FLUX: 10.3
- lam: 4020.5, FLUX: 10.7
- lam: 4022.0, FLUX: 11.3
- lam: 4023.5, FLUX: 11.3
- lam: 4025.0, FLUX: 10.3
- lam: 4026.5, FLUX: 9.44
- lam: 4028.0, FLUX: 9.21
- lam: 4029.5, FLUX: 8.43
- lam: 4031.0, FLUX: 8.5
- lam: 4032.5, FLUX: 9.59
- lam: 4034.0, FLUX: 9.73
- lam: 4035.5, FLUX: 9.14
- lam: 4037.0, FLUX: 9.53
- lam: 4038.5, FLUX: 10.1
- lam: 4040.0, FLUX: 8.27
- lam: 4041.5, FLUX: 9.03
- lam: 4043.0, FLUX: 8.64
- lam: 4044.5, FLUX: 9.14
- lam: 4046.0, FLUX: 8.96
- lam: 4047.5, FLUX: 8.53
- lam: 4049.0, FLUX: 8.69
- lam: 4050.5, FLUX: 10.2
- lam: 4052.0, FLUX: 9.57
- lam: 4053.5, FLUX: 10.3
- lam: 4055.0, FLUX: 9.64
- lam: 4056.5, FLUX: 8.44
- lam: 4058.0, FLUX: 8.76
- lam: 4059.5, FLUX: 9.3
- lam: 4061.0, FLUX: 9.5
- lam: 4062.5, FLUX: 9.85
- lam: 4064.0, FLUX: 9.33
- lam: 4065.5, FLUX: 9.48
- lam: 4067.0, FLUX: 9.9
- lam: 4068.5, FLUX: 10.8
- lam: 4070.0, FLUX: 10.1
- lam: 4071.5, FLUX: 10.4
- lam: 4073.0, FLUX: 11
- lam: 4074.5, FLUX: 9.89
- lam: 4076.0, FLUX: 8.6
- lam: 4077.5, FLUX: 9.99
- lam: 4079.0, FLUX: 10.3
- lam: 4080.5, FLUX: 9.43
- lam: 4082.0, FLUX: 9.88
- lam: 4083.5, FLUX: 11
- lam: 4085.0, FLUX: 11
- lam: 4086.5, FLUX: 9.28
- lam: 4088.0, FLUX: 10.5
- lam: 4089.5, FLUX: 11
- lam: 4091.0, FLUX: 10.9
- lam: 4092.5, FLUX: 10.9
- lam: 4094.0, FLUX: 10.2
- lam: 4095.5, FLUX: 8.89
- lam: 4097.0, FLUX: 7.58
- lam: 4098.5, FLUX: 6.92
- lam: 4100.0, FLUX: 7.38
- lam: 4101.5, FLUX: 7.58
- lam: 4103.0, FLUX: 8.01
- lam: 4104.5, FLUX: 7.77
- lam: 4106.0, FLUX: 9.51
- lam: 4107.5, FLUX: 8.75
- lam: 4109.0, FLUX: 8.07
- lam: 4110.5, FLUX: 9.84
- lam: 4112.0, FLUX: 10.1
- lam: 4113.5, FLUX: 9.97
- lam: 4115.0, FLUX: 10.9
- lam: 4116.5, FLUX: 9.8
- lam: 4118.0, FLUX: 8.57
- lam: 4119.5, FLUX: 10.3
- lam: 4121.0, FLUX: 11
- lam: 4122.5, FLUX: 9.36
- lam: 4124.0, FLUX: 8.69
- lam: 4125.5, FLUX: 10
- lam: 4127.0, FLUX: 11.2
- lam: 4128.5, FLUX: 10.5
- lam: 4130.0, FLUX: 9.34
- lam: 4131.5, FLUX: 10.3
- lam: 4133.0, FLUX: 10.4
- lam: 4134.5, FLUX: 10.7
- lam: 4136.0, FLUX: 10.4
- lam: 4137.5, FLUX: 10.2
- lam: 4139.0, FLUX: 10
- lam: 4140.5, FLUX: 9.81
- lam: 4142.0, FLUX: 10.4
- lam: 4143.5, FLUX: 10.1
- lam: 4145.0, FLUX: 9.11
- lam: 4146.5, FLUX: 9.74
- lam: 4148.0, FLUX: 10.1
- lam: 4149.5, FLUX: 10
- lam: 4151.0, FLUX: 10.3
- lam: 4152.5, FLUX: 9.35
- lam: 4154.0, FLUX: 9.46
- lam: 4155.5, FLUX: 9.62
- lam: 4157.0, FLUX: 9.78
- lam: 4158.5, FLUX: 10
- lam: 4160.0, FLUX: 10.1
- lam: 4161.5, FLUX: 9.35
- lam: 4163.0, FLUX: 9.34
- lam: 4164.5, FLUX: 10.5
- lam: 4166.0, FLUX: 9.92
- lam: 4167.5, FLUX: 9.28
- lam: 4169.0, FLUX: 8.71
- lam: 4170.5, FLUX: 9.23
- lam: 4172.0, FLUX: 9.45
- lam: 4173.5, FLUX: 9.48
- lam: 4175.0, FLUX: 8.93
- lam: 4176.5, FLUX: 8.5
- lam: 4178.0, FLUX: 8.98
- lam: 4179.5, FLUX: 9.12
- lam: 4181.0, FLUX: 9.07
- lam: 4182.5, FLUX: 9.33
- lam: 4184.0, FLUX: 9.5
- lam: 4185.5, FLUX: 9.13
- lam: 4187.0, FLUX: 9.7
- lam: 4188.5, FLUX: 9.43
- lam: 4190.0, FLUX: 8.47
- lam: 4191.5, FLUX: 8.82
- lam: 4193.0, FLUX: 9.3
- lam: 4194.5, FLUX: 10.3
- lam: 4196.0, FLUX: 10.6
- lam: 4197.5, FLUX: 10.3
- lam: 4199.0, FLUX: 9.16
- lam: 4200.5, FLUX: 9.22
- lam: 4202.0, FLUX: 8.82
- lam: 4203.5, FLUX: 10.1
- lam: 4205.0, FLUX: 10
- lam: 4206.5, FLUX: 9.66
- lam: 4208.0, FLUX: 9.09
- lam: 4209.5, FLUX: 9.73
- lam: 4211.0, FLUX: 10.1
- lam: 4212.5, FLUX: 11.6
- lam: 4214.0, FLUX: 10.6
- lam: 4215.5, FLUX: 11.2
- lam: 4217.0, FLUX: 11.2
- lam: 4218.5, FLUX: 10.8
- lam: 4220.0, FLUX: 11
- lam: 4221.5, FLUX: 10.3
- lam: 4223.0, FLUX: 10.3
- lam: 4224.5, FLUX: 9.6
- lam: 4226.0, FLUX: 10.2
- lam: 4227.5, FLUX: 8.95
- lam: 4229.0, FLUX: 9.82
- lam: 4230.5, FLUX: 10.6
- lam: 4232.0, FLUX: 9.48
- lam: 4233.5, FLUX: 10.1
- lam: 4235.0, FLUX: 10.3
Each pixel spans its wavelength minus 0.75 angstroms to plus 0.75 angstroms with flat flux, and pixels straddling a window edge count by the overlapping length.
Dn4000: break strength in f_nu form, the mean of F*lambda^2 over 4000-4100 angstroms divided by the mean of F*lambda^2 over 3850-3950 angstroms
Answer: 1.66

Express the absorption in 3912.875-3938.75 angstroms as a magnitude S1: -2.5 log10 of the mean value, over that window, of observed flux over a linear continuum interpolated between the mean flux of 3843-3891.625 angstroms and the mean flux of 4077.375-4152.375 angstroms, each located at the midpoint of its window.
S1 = 0.13 mag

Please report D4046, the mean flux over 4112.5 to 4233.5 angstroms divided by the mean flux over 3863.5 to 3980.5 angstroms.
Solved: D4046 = 1.6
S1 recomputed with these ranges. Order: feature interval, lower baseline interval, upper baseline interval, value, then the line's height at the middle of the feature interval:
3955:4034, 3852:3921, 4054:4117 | 0.01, 8.13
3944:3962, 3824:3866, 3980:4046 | 0.09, 7.99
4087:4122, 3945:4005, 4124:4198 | -0.04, 8.96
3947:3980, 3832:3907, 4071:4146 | 0.25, 7.4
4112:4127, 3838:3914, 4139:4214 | -0.11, 8.96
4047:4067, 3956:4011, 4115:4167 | -0.10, 8.58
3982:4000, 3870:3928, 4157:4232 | -0.18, 7.56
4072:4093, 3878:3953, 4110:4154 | -0.12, 9.18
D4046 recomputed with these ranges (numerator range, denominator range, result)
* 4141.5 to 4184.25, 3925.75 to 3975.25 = 1.76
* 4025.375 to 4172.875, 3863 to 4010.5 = 1.42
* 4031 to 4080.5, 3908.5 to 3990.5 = 1.49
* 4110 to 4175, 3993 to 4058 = 1.04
